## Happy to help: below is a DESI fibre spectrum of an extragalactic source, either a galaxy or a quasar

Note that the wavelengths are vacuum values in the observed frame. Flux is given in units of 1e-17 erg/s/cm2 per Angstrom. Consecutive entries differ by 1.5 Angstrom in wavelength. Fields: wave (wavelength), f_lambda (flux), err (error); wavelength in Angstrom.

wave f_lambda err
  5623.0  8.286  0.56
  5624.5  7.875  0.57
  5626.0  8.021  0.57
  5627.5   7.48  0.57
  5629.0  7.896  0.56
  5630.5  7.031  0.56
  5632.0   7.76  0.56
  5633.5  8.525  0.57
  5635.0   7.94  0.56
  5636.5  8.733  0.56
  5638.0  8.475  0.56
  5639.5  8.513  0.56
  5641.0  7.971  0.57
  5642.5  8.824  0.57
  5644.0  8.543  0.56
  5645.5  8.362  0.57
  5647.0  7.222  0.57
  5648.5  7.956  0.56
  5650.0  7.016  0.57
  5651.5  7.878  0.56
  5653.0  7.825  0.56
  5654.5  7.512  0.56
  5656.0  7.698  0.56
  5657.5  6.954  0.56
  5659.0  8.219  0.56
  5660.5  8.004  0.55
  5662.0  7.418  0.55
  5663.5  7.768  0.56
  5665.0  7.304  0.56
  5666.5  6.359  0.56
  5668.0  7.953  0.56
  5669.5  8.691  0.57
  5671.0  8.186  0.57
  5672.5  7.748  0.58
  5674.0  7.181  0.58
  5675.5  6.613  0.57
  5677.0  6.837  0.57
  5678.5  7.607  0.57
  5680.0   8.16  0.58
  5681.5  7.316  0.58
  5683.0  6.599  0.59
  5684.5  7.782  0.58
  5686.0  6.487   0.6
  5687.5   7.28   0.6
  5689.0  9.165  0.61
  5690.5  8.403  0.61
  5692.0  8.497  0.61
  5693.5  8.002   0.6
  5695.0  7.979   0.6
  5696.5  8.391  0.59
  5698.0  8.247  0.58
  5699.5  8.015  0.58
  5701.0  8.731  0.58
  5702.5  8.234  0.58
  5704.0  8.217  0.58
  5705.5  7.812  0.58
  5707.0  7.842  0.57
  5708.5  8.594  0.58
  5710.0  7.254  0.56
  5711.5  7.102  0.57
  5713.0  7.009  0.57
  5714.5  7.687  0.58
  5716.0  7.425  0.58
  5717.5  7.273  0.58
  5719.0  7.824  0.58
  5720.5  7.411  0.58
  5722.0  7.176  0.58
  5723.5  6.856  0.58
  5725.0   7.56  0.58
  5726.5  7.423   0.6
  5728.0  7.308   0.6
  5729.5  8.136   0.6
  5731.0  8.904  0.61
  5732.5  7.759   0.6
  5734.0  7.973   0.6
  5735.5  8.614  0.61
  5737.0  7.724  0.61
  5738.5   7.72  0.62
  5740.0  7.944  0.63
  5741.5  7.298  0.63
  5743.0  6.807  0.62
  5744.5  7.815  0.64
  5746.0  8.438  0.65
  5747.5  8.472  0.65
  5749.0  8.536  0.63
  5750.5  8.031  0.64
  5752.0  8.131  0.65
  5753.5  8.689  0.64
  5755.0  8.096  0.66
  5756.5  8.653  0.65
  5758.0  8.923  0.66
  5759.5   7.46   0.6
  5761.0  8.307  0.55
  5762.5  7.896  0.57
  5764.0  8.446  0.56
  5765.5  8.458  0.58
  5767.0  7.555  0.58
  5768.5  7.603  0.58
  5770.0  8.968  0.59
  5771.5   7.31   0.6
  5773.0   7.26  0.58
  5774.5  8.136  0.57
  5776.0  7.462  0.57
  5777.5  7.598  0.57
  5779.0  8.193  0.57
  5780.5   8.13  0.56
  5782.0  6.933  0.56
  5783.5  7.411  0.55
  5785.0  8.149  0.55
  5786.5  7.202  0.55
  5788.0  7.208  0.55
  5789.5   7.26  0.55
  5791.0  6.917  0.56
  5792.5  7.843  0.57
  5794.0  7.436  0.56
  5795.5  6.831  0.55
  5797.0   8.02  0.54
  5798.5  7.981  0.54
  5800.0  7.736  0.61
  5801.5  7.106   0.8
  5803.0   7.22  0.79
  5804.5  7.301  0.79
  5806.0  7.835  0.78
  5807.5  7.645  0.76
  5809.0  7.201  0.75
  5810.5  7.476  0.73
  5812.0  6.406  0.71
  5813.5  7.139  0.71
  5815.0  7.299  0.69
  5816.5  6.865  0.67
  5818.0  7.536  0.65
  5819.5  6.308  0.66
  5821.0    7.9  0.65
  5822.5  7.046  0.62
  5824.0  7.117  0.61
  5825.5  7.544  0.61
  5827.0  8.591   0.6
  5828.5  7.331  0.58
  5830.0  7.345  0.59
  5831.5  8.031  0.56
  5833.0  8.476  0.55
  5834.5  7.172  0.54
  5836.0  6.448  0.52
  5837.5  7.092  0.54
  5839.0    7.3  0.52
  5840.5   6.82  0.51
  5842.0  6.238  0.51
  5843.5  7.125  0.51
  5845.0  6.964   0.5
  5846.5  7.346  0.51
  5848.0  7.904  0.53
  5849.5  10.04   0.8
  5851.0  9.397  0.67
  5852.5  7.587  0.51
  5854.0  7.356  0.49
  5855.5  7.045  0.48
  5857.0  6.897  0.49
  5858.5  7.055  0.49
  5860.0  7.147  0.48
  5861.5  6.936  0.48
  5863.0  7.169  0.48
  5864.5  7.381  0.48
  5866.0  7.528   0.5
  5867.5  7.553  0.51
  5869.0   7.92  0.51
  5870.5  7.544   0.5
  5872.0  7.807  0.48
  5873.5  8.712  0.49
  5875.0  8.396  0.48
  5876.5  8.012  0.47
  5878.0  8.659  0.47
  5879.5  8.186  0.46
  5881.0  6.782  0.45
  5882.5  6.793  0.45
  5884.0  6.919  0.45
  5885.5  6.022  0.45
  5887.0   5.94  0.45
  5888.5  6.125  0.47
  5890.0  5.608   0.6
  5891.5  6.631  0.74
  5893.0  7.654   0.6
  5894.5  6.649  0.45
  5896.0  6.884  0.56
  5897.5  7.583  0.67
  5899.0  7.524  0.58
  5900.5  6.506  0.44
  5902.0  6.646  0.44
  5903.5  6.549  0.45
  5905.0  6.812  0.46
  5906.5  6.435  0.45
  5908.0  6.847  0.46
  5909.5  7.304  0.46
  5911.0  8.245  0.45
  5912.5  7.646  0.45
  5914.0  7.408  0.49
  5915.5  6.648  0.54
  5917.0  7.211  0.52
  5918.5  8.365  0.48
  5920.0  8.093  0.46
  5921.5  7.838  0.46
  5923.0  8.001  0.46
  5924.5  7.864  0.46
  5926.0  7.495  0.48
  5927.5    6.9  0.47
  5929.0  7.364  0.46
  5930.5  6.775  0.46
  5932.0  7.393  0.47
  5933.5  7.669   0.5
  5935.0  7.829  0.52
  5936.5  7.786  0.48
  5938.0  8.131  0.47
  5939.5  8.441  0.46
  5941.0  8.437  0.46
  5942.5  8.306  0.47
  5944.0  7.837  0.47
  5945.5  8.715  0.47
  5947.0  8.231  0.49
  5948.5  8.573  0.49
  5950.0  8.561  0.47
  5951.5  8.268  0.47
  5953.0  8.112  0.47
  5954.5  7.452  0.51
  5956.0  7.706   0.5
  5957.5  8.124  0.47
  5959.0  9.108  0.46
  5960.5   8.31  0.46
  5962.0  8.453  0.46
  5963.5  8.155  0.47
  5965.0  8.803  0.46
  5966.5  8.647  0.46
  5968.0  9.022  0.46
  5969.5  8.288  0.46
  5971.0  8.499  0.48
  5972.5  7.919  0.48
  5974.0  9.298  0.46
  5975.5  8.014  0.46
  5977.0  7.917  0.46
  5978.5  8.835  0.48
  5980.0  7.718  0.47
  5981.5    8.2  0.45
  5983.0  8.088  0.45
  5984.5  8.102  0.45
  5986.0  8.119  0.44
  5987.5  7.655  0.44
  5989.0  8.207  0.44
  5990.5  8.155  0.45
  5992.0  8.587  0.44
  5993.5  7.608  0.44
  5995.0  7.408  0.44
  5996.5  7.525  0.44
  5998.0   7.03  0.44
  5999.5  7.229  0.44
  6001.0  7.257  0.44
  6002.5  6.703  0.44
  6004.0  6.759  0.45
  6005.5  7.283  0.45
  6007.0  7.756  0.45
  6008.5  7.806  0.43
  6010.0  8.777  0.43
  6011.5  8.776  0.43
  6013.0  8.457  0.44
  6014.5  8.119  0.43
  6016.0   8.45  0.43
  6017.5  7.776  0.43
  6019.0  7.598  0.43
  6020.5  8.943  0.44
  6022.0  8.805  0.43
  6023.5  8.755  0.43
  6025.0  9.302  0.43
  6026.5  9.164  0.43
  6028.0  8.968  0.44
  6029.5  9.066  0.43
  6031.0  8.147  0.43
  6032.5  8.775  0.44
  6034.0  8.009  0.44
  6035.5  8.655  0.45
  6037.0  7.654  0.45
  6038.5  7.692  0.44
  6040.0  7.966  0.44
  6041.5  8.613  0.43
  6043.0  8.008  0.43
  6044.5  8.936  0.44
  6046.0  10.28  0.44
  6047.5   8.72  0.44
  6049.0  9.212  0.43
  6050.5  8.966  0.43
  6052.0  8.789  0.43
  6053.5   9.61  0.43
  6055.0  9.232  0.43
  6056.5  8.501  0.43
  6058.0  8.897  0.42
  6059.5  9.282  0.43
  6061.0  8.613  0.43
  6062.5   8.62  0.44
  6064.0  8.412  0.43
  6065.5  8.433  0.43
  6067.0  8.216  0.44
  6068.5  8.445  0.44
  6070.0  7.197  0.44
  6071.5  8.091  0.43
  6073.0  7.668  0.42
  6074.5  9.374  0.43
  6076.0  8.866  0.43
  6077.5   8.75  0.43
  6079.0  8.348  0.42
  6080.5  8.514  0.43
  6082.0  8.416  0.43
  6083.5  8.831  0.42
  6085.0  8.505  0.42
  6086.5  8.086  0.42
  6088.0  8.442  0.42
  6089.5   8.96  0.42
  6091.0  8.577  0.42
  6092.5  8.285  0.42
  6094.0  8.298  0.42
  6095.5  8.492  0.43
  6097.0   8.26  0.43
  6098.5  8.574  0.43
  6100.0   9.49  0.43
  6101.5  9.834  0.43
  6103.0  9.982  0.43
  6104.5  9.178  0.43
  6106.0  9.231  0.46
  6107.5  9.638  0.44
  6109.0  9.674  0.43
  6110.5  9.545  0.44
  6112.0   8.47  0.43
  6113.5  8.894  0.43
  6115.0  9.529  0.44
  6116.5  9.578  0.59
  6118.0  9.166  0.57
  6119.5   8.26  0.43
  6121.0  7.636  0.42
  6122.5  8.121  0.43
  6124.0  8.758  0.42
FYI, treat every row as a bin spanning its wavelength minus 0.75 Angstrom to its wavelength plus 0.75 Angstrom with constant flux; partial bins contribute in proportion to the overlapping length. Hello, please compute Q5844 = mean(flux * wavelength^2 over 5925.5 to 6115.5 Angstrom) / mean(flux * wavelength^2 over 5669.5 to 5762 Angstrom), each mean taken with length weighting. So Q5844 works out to 1.2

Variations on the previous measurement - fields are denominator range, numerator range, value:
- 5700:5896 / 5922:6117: 1.19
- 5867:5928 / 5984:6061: 1.19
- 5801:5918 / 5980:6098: 1.22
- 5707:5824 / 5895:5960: 1.06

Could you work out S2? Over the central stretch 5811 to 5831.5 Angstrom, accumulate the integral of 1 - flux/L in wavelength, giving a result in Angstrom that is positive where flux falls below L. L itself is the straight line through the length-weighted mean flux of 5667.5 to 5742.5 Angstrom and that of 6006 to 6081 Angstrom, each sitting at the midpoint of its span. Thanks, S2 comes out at 1.9 Angstrom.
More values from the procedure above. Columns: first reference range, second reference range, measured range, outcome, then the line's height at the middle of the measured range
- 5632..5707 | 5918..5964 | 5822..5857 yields 1.9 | 7.95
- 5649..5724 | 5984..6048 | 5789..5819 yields 1.9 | 7.85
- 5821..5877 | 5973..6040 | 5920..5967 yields -0.9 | 7.89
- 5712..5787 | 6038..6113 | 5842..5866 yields 1.8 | 8.13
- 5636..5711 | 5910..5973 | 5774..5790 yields 0.6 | 7.91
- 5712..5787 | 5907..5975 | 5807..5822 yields 1.4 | 7.89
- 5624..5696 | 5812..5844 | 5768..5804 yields -0.9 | 7.39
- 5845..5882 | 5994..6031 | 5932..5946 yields -0.3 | 7.91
